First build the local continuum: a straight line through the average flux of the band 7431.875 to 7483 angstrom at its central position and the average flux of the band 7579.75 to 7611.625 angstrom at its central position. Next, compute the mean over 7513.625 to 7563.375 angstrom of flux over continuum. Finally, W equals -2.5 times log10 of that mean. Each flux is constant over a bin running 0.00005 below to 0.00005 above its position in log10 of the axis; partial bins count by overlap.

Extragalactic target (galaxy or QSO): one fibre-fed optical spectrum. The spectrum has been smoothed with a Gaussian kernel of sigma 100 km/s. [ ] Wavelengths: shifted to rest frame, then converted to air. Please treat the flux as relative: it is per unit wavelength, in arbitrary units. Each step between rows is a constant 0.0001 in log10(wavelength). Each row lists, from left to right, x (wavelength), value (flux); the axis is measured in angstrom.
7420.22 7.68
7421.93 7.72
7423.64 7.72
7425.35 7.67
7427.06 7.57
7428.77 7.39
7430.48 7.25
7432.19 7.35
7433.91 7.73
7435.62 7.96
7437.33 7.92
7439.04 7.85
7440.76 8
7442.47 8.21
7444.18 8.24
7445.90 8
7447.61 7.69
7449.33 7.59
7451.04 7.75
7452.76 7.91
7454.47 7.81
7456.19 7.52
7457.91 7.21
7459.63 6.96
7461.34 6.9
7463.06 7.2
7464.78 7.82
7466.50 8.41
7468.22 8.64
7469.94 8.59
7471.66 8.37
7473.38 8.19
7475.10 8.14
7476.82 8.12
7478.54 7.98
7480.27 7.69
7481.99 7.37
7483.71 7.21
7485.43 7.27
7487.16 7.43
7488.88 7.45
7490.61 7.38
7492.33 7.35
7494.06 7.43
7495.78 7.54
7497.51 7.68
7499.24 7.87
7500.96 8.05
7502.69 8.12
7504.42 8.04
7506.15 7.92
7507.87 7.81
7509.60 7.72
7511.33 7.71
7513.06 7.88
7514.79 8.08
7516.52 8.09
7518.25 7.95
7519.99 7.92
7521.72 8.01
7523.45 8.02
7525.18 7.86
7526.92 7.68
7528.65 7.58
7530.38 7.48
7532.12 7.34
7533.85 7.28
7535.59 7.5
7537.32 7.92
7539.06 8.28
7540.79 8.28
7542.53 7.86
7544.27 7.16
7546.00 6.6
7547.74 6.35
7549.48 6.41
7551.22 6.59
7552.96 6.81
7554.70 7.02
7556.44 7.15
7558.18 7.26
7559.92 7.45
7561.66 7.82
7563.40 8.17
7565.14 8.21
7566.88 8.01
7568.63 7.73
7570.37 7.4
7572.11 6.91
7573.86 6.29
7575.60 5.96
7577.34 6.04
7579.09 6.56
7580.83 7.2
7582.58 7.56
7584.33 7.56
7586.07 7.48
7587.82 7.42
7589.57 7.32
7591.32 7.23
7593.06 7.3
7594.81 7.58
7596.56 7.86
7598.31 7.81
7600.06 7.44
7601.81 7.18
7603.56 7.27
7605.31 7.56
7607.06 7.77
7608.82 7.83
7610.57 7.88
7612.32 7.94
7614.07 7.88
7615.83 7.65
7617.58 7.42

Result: 0.02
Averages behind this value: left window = 7.84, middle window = 7.5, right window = 7.51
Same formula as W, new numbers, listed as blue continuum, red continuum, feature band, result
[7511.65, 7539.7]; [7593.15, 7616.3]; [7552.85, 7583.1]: 0.08 mag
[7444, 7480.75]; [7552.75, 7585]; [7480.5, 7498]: 0.04 mag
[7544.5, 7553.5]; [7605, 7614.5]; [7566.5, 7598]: 0.01 mag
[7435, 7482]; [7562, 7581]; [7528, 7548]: -0.02 mag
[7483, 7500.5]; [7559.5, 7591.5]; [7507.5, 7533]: -0.06 mag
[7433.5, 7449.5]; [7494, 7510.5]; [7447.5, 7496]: 0.03 mag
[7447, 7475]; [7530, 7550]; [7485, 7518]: -0.02 mag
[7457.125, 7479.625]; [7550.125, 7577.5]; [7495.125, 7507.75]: -0.03 mag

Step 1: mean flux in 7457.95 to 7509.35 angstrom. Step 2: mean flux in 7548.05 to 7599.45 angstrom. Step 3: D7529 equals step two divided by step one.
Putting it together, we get 0.93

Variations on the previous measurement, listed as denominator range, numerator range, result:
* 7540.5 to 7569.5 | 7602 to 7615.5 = 1.05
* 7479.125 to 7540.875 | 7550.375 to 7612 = 0.95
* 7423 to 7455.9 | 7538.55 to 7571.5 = 0.95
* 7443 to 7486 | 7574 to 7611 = 0.94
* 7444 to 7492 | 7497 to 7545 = 1.01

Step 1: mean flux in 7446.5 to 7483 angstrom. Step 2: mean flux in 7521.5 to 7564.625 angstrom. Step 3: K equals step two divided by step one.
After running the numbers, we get 0.95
